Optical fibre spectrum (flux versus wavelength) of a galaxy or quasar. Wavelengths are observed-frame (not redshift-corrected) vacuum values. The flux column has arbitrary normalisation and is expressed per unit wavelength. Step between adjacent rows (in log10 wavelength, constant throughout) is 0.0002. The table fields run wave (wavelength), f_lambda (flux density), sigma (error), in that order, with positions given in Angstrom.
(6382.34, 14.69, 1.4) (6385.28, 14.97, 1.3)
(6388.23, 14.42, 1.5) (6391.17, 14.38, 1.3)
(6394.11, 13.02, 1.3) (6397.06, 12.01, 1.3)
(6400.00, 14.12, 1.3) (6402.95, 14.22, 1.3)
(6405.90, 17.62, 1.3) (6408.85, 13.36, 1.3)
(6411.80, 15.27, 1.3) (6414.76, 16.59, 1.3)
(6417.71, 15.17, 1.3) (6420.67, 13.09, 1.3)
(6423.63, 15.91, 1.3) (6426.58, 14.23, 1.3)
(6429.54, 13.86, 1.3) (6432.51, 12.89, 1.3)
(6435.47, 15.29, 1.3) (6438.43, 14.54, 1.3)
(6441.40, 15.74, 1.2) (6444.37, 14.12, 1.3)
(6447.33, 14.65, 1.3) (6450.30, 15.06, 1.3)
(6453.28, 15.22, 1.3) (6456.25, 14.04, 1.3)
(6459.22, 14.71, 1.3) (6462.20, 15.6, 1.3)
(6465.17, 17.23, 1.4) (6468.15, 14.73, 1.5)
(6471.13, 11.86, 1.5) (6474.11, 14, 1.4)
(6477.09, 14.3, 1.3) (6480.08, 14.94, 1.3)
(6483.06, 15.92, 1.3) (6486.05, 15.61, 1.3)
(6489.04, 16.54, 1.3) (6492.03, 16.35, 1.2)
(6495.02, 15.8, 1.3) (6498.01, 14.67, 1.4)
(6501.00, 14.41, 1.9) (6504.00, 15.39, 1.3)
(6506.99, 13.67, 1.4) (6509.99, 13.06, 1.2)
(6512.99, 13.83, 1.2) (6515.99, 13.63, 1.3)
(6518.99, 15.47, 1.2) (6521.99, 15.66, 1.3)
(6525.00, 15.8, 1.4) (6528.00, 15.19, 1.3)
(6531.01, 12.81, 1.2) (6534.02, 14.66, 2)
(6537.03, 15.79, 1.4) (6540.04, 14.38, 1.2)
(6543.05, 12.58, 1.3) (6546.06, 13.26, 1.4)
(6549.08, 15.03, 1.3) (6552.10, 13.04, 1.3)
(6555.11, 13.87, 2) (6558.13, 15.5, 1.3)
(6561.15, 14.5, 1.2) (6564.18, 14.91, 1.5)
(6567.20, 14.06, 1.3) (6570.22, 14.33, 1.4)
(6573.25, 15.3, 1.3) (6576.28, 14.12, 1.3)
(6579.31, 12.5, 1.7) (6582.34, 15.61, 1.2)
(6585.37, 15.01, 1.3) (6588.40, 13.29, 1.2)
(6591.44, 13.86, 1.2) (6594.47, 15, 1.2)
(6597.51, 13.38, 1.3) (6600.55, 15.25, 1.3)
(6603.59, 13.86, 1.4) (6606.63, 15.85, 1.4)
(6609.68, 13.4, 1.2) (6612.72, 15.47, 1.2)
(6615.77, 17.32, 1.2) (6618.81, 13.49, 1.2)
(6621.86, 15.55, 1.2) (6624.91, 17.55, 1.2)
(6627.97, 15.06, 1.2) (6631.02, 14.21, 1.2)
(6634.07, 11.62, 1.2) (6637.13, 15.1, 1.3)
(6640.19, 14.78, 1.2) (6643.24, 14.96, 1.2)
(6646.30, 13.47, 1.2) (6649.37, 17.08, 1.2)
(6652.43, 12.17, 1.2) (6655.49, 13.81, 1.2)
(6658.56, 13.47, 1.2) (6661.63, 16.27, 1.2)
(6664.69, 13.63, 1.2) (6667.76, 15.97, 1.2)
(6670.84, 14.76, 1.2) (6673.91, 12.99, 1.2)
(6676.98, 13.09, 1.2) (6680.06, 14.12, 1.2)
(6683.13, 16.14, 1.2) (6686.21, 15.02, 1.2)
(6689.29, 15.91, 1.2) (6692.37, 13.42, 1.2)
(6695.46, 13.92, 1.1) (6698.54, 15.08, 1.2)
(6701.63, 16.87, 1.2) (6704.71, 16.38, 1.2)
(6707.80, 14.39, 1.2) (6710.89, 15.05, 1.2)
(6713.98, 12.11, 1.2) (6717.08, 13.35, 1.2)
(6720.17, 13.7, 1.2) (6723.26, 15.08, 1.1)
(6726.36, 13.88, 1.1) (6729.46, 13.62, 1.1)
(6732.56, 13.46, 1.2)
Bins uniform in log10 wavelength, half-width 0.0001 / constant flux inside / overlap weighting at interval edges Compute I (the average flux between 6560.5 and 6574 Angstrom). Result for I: 14.6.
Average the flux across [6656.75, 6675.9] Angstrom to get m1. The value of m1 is 14.5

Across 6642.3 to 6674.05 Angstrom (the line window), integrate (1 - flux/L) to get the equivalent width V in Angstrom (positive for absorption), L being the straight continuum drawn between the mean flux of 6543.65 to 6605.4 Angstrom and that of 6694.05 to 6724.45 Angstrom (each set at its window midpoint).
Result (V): 0.0 Angstrom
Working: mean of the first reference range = 14.3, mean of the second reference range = 14.6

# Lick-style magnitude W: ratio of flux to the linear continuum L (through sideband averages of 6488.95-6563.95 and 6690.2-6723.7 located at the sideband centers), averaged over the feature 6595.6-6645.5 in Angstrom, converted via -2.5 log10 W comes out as -0.02 mag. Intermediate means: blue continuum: 14.6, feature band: 14.8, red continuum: 14.5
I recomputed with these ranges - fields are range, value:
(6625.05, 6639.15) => 14.4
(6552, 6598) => 14.3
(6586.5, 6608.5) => 14.4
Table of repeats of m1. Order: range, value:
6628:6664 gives 14.3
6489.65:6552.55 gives 14.6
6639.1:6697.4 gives 14.5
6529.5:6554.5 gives 13.9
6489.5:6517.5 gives 14.6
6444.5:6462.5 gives 14.8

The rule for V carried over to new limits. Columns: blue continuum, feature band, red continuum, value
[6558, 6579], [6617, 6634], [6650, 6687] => -0.6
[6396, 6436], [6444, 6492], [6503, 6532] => -1.5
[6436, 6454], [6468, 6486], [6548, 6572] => 0.5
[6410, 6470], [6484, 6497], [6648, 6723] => -1.1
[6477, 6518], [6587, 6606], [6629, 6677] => 0.4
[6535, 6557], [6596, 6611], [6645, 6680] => -0.2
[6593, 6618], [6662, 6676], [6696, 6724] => 0.3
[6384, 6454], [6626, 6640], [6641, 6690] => 0.3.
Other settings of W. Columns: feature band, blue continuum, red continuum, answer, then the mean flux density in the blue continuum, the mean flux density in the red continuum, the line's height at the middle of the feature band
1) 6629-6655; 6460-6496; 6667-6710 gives 0.056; 15.2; 14.8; 14.9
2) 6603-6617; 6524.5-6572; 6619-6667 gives -0.053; 14.3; 14.6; 14.5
